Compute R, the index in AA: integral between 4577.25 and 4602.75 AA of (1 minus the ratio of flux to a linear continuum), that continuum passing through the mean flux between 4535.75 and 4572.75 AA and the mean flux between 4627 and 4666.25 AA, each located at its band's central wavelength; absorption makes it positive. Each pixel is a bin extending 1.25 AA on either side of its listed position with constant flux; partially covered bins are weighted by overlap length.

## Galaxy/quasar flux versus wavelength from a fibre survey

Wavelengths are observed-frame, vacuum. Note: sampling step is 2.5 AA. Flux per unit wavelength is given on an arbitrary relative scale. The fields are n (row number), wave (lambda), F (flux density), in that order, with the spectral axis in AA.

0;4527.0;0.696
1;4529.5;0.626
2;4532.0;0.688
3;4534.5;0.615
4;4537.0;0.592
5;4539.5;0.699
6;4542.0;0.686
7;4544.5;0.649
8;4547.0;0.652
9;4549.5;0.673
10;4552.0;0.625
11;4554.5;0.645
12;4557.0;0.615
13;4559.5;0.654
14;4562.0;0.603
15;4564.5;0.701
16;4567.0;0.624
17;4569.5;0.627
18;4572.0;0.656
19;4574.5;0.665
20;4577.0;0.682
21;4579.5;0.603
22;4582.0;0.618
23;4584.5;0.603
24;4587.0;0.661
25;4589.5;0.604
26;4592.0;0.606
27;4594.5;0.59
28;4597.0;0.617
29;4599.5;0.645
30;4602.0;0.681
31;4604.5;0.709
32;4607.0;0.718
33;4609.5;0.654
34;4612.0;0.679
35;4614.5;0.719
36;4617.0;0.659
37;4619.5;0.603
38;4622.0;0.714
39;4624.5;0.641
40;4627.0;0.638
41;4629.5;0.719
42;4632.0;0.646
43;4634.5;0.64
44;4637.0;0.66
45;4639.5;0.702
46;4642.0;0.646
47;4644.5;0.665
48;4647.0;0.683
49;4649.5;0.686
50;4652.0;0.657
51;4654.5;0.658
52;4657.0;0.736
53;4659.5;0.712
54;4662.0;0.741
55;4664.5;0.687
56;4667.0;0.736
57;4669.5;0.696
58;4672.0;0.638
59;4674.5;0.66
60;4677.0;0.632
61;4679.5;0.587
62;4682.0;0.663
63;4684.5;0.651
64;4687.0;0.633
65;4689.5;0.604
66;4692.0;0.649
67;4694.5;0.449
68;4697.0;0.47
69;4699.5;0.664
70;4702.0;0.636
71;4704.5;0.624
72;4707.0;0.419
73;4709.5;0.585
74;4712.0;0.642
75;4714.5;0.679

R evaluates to 1.4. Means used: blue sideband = 0.647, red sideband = 0.682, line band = 0.624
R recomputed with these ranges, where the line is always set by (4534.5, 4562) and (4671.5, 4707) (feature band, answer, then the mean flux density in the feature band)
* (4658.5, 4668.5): -1.7 AA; 0.719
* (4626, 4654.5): -2.3 AA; 0.667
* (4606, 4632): -2.0 AA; 0.673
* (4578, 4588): 0.2 AA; 0.622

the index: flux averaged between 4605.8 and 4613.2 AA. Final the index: 0.683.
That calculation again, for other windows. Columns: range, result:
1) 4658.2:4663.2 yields 0.726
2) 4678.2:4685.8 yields 0.634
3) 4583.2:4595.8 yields 0.613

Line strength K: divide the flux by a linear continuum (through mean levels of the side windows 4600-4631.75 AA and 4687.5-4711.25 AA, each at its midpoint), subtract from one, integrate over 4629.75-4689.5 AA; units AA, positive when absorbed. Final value -4.8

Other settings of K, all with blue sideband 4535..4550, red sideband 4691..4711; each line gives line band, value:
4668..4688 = -2.5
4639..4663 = -3.9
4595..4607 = -0.8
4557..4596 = 0.2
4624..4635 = -1.0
